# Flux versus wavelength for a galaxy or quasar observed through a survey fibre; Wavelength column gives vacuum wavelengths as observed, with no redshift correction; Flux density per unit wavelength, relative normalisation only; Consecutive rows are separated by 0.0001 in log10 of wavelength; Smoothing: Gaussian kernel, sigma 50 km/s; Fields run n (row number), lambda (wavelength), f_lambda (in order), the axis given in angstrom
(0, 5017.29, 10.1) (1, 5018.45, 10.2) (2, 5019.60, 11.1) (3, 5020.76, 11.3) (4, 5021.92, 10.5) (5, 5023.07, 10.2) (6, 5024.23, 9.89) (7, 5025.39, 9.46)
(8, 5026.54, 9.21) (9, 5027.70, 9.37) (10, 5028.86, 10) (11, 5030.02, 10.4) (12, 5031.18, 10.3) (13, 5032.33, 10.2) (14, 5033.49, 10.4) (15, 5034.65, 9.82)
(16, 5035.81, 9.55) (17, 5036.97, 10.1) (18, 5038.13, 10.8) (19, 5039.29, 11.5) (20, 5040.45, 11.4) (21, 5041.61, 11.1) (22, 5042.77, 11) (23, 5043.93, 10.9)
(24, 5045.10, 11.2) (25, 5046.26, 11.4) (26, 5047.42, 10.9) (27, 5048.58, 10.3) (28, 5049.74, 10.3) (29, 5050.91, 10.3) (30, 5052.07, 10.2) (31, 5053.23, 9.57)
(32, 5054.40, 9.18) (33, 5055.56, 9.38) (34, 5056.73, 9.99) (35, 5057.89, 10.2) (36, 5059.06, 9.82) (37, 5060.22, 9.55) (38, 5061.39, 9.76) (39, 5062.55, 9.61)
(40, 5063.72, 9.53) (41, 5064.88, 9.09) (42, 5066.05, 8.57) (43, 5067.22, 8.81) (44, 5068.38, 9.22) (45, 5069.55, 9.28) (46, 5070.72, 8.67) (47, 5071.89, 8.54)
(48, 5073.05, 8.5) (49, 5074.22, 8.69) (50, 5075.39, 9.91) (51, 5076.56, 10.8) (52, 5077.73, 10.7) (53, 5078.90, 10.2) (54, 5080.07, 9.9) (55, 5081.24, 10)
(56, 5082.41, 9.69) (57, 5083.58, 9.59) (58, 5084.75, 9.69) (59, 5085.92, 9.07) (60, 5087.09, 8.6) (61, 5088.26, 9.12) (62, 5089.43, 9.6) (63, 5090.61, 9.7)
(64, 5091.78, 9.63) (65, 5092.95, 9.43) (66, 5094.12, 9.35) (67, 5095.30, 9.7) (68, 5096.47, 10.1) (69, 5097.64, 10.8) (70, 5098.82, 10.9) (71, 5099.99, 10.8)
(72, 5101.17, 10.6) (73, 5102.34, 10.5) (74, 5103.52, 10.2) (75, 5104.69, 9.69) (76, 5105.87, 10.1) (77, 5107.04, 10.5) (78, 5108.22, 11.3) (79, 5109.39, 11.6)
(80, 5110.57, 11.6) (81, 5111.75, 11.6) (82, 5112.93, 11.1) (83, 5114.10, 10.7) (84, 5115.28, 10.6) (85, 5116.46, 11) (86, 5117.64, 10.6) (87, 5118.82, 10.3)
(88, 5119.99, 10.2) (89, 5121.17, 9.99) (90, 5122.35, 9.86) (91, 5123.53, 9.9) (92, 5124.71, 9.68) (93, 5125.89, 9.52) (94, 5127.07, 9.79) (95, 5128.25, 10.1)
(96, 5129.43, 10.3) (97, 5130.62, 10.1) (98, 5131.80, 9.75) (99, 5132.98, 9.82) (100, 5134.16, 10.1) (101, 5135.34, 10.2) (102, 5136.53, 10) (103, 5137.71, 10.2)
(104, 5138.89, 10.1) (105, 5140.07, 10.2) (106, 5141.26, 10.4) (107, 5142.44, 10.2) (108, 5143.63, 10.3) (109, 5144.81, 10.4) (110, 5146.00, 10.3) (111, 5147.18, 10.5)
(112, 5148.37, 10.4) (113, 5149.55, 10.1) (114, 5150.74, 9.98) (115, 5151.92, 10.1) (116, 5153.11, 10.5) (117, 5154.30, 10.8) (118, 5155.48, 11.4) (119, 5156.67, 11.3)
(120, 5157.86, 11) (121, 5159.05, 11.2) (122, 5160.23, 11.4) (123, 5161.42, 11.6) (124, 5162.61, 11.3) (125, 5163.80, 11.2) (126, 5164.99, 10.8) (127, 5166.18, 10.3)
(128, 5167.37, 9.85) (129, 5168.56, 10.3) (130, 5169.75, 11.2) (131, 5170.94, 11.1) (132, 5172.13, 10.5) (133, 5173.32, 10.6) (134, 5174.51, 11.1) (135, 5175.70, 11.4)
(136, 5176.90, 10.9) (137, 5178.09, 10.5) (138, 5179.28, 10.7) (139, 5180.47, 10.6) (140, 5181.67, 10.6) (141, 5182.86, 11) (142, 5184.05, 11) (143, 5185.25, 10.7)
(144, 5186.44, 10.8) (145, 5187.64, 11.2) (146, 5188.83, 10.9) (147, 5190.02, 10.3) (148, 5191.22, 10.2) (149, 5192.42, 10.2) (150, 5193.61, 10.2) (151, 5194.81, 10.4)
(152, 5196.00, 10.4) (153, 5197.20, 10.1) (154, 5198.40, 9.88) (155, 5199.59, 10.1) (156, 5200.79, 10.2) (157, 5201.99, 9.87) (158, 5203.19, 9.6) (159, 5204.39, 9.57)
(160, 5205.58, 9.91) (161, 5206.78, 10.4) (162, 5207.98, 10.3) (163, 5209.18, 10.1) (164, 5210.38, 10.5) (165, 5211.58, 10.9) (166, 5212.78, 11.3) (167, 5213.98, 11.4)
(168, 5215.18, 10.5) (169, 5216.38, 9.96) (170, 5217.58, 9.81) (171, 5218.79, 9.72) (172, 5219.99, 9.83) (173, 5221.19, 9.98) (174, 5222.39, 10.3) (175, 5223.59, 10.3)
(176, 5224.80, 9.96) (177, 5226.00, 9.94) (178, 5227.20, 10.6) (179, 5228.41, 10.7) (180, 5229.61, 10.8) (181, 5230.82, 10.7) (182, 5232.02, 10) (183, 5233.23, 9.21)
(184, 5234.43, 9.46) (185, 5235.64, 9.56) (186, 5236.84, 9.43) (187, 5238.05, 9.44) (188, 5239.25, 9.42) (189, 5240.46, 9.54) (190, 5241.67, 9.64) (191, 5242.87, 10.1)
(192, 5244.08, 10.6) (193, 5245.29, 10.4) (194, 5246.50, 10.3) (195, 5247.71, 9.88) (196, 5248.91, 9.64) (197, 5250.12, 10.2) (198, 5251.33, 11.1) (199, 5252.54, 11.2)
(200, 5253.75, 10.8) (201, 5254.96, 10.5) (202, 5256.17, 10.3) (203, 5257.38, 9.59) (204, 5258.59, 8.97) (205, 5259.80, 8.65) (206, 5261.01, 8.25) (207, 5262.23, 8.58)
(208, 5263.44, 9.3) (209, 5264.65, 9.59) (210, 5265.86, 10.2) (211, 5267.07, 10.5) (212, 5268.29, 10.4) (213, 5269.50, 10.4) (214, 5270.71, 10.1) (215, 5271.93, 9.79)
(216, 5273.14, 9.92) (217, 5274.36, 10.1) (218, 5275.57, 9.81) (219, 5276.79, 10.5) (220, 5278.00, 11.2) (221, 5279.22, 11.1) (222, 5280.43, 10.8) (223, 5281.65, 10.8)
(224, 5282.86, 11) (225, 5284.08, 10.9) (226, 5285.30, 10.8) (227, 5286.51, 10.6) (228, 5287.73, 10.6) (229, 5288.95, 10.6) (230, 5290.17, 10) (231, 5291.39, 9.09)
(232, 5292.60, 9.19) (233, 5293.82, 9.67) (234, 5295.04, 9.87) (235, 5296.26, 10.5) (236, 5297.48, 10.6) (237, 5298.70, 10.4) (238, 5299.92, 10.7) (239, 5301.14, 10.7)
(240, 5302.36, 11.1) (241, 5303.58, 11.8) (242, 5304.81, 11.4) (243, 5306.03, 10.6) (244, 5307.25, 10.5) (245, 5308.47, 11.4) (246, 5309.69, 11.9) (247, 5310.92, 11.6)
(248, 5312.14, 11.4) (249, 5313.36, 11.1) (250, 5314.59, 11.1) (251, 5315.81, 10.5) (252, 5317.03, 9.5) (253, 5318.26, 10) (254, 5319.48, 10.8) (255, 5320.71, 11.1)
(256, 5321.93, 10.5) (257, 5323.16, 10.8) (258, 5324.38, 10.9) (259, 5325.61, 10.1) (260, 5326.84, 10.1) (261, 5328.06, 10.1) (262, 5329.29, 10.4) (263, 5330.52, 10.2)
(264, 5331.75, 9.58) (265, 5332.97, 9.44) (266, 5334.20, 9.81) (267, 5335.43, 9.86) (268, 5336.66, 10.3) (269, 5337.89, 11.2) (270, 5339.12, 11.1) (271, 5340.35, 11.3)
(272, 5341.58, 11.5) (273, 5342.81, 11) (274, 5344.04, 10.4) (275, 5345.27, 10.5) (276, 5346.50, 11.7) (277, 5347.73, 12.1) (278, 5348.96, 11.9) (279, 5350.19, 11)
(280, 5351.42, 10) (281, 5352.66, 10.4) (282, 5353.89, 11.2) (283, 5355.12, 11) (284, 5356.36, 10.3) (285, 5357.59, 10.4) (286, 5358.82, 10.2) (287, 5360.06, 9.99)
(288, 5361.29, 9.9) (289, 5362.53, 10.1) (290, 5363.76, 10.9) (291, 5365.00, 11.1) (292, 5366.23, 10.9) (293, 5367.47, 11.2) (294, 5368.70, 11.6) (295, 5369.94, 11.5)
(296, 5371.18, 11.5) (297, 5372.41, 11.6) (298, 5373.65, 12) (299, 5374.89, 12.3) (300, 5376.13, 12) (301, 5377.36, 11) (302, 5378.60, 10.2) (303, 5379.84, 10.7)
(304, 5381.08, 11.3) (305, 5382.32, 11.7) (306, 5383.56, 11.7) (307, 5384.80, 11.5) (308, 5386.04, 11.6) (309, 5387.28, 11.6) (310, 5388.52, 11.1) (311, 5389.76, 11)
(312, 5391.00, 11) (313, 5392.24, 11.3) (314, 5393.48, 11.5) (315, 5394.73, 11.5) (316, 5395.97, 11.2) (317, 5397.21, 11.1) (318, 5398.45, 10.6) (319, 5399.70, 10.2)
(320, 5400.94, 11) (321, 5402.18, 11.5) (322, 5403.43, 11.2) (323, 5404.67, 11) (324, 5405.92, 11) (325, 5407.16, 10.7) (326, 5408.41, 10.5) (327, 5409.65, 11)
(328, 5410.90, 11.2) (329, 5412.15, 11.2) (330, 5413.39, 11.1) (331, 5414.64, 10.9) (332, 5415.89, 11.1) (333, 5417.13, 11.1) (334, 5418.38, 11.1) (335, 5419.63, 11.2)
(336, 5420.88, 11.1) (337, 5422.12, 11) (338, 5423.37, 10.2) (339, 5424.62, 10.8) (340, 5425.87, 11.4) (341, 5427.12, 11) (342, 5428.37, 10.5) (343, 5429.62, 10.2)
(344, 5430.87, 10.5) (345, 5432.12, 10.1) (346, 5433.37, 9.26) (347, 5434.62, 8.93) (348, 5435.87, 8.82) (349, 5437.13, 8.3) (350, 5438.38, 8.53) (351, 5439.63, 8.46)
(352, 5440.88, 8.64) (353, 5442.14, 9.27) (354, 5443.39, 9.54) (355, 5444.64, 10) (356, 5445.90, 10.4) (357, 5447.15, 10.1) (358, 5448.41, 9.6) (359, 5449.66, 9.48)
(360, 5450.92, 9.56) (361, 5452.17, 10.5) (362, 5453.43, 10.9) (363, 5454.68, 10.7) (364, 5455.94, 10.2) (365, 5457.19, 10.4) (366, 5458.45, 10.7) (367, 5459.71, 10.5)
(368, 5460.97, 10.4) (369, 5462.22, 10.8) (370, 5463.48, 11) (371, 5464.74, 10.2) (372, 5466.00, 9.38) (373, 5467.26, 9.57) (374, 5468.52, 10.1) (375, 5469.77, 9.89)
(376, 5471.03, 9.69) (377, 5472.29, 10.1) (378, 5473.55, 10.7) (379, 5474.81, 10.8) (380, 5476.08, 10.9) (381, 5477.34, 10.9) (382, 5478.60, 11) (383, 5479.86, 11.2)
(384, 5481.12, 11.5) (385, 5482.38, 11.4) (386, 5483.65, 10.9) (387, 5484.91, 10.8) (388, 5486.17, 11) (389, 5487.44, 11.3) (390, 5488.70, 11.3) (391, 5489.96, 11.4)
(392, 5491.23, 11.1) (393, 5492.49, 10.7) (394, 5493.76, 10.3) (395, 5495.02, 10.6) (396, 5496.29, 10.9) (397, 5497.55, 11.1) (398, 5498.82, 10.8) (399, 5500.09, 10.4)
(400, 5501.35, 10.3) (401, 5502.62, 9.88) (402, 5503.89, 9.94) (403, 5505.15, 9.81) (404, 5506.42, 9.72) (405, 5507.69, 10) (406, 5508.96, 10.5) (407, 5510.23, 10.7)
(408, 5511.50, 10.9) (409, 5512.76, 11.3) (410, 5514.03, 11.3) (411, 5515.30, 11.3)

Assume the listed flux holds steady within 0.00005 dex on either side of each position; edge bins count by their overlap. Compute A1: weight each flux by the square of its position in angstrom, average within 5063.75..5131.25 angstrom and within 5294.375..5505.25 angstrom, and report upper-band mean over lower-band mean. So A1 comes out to 1.20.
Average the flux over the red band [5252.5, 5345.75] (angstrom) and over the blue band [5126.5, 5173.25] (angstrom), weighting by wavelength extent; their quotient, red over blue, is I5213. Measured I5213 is 0.99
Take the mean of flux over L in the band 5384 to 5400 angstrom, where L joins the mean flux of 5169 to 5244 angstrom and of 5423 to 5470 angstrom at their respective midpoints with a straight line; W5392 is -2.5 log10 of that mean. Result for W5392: -0.12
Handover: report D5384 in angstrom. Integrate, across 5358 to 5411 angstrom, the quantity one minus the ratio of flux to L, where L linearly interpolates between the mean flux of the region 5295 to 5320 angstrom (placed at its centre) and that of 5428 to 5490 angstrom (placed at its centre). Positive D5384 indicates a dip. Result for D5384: -3.0 angstrom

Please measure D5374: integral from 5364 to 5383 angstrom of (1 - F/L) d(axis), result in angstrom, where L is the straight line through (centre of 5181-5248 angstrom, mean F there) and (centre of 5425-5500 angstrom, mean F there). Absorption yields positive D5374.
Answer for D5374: -2.0 angstrom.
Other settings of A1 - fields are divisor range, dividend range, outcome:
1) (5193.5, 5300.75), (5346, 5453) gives 1.12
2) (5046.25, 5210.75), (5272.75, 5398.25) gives 1.14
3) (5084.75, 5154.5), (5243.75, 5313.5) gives 1.08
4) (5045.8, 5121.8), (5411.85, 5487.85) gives 1.19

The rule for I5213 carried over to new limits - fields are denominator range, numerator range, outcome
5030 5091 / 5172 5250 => 1.04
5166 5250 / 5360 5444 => 1.05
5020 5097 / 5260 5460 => 1.07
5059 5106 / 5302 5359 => 1.11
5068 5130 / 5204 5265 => 1.00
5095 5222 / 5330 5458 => 1.02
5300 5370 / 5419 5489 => 0.96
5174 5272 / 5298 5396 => 1.07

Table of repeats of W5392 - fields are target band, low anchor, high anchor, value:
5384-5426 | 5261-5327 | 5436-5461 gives -0.11 mag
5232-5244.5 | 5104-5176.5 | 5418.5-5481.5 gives 0.08 mag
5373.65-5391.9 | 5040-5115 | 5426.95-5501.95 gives -0.11 mag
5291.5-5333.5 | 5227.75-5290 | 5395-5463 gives -0.04 mag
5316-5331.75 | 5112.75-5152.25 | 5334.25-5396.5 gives 0.06 mag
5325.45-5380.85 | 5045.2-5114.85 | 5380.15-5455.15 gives -0.04 mag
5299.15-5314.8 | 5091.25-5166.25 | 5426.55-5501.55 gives -0.08 mag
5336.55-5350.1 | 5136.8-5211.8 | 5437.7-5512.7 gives -0.08 mag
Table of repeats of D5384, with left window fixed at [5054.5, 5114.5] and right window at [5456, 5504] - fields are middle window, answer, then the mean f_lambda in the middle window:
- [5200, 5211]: 0.1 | 10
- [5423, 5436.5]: 0.5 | 10.2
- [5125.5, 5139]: 0.0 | 10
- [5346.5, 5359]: -0.6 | 10.9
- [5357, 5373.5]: -0.7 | 10.9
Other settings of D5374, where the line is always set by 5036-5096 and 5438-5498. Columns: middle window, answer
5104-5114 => -1.0 angstrom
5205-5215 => -0.6 angstrom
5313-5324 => -0.4 angstrom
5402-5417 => -1.0 angstrom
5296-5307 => -0.8 angstrom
